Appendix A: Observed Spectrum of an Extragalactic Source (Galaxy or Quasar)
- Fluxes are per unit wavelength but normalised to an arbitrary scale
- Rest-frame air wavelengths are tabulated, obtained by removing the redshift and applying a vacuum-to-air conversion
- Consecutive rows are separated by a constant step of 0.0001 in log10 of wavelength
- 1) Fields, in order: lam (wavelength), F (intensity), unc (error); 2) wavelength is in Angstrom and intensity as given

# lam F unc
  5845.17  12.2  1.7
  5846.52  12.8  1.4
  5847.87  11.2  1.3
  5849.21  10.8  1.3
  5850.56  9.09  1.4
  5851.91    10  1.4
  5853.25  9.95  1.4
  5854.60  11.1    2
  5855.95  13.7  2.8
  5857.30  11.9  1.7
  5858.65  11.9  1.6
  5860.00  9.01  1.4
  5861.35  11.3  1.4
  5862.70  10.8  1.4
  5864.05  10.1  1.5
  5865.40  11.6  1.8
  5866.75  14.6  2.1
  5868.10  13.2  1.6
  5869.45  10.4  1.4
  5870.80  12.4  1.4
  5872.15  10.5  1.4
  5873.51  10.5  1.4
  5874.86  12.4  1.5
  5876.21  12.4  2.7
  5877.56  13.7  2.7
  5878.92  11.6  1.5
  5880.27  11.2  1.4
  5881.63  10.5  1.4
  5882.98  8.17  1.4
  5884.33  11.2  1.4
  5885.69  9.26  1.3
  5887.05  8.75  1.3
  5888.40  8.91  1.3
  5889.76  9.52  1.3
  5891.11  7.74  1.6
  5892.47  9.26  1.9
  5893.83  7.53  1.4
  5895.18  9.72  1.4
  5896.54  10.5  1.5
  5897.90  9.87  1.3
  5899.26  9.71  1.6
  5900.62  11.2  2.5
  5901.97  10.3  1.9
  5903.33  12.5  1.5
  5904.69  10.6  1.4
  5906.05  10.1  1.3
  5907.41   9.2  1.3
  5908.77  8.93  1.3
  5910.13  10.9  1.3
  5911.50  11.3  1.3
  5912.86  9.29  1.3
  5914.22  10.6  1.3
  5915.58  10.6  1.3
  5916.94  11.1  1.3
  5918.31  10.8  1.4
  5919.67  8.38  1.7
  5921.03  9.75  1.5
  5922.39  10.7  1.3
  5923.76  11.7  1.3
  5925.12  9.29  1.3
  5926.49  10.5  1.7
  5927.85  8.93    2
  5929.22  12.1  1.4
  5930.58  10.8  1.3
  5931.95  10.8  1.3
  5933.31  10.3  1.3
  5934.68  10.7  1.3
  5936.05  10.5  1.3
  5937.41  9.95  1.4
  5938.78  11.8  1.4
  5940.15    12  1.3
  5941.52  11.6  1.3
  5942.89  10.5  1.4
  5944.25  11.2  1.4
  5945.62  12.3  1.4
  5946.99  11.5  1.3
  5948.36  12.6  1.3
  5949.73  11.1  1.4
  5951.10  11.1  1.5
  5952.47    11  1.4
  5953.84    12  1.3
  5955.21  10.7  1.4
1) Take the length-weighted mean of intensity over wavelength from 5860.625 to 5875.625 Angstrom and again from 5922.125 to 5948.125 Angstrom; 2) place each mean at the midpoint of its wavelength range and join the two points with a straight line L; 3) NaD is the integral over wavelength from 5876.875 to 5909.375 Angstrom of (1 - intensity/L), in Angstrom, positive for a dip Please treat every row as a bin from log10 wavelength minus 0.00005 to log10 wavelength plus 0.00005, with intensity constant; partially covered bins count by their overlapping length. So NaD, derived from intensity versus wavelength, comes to 3.9 Angstrom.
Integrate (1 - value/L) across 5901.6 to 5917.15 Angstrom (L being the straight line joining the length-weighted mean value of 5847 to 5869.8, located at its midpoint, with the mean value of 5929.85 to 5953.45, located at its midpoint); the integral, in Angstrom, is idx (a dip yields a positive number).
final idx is 1.1 Angstrom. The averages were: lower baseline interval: 11.2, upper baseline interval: 11.2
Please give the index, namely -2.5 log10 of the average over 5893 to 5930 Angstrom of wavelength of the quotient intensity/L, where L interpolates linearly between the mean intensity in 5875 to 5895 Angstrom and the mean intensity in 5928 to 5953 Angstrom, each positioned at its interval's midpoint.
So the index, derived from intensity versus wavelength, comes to 0.04 mag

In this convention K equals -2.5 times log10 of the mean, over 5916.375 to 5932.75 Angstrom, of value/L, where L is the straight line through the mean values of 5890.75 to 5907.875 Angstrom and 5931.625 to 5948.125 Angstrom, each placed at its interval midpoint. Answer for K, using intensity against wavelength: 0.029 mag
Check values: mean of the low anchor 9.91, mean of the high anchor 11.1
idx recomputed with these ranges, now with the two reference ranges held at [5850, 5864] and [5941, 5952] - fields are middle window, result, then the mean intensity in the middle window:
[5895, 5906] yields 0.6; 10.6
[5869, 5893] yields 1.2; 10.5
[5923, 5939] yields 1.1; 10.6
